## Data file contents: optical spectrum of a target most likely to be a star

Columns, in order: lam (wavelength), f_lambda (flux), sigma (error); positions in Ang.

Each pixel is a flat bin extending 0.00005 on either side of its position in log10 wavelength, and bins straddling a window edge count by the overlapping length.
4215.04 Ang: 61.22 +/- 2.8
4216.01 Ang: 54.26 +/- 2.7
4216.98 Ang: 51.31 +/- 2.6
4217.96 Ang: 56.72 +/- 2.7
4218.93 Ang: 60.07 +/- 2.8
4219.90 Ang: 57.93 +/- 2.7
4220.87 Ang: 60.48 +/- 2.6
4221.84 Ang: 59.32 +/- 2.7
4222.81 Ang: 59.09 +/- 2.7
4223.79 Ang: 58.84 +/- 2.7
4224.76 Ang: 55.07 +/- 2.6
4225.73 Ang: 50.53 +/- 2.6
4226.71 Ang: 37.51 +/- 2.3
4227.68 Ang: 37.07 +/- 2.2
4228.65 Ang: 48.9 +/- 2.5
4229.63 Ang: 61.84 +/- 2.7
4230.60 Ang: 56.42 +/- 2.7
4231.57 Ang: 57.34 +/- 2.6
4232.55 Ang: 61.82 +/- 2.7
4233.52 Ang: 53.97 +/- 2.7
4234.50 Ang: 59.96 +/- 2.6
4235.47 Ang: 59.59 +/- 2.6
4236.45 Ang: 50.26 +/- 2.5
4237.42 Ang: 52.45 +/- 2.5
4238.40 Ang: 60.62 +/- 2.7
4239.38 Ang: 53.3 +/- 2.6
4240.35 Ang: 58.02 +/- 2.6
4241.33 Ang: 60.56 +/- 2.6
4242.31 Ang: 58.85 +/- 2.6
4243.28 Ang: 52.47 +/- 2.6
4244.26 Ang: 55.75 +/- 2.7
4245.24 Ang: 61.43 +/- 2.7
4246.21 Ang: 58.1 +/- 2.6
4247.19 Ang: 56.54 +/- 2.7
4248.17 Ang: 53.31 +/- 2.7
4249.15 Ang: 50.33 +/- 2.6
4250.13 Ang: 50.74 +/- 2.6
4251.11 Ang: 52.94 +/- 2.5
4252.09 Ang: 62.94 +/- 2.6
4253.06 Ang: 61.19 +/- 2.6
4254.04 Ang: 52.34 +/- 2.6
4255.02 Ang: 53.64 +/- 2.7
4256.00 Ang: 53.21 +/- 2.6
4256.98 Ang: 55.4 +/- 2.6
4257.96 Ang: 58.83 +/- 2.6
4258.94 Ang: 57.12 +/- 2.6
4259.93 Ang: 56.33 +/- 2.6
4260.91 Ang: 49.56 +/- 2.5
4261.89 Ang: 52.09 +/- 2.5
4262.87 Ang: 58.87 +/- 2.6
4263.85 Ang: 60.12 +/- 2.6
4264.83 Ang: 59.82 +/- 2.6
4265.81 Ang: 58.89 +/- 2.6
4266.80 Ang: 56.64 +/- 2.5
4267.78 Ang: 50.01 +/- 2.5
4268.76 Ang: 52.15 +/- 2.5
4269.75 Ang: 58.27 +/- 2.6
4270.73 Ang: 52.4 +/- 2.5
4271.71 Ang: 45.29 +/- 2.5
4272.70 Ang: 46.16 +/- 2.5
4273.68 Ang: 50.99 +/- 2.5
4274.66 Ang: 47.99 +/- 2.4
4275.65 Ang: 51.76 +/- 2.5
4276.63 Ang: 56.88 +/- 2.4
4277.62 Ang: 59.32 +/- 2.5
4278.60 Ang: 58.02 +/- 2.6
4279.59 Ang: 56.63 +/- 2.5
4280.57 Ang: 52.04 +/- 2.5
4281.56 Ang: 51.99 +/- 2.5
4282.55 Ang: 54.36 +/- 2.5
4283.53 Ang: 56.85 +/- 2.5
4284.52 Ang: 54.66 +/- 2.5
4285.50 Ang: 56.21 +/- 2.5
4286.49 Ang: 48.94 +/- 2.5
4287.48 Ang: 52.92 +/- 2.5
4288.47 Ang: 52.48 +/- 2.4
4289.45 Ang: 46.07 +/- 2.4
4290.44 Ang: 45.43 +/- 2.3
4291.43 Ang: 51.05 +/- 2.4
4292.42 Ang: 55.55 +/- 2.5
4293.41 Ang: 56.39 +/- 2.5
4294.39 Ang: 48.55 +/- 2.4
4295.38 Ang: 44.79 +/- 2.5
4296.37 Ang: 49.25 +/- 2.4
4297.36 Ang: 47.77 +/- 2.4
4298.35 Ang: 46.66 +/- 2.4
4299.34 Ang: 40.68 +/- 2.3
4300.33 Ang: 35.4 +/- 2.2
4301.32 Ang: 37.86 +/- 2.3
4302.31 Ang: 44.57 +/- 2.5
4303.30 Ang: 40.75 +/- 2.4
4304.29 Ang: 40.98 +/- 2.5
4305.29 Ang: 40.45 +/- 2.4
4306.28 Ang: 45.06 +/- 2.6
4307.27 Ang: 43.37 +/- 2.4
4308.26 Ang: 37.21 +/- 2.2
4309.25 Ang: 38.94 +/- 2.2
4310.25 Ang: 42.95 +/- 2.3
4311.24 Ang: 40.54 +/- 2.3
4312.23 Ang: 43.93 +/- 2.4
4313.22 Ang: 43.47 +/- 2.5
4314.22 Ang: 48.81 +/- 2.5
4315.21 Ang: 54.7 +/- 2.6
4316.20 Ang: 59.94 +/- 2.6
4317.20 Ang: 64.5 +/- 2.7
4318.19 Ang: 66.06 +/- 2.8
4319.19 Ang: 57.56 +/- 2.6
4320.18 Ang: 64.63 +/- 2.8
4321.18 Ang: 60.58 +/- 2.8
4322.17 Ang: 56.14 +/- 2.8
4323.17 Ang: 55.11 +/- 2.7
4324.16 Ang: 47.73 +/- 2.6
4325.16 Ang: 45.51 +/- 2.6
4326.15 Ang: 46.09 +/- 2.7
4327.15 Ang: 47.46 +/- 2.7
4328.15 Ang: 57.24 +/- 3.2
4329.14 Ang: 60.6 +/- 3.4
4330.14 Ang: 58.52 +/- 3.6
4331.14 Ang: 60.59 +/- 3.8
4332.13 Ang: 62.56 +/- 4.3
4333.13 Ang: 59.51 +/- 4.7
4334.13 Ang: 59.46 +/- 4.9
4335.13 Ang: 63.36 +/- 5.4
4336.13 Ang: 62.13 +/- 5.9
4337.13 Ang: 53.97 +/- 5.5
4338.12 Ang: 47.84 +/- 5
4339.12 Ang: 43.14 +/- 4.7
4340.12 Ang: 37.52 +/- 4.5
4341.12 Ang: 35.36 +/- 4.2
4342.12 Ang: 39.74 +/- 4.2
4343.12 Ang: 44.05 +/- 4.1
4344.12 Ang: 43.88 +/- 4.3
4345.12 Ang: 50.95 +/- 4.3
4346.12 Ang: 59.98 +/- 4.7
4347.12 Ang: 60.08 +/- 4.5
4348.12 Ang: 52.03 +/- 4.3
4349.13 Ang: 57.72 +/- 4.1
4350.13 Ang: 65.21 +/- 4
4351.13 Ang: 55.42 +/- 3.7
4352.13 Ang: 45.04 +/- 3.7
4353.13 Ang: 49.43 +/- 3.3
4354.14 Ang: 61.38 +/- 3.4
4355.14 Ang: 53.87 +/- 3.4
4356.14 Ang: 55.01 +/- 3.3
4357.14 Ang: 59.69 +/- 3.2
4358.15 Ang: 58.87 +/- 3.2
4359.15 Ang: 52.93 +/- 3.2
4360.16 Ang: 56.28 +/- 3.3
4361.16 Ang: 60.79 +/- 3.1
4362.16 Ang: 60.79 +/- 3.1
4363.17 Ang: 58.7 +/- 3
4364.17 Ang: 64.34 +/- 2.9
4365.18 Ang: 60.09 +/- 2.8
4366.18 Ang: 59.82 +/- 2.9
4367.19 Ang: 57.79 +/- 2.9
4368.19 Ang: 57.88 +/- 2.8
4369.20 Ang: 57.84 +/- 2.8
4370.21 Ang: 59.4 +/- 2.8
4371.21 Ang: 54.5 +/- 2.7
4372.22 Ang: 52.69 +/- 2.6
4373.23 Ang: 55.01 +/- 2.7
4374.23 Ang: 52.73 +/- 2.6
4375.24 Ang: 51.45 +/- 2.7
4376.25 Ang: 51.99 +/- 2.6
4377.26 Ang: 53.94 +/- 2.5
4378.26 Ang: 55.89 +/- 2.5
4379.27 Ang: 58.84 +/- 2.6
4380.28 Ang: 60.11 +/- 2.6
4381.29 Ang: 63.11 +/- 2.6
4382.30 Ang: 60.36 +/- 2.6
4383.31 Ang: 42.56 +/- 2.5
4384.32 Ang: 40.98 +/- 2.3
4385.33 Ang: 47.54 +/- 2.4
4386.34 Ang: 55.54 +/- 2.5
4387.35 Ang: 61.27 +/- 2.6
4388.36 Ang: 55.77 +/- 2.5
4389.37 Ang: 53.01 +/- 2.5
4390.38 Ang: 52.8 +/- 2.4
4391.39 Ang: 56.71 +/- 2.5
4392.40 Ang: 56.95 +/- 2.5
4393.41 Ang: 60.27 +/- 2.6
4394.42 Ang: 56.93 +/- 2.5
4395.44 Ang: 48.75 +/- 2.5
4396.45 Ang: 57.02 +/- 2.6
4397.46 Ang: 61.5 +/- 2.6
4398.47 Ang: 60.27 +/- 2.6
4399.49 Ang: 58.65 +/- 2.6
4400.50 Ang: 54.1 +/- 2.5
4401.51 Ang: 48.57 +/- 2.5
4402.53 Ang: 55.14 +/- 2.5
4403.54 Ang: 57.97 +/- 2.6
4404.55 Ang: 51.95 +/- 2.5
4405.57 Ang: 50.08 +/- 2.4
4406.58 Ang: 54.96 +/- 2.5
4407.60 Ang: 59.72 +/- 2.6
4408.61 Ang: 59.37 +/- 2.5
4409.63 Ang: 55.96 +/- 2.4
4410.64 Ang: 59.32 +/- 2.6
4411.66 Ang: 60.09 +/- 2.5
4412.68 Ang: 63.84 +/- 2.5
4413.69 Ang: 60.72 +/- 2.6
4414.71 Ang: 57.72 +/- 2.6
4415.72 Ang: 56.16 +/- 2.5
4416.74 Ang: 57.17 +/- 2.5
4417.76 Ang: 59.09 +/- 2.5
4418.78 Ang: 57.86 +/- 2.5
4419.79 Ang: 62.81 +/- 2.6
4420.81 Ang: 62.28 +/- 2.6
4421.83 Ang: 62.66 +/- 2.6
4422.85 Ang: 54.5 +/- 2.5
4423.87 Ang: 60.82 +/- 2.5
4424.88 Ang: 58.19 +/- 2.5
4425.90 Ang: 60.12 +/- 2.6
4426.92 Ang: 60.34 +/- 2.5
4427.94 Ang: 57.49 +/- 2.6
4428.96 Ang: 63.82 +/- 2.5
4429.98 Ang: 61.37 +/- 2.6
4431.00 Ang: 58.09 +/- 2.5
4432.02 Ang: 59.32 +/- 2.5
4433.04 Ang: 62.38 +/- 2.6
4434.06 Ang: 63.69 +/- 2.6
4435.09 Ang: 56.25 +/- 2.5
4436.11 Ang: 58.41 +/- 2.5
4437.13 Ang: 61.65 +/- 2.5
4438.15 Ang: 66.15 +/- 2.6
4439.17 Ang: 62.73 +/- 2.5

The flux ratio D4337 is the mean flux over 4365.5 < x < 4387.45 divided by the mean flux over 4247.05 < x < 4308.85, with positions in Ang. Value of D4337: 1.07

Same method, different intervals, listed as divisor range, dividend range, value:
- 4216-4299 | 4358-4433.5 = 1.05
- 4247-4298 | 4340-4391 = 1.02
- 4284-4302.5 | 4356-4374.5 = 1.20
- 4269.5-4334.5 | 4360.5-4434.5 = 1.12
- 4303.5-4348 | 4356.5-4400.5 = 1.10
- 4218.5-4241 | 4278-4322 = 0.90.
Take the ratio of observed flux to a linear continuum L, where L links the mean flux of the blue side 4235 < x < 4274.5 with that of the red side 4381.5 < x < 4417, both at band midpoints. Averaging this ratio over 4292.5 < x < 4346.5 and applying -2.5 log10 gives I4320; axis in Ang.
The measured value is 0.12 mag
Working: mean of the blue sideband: 55.1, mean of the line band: 49.8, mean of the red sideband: 55.8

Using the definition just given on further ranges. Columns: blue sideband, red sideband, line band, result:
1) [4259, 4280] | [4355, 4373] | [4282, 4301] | 0.114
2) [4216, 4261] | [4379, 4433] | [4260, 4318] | 0.121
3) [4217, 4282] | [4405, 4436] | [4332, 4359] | 0.084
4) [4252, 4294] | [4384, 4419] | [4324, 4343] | 0.063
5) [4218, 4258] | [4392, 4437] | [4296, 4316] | 0.289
